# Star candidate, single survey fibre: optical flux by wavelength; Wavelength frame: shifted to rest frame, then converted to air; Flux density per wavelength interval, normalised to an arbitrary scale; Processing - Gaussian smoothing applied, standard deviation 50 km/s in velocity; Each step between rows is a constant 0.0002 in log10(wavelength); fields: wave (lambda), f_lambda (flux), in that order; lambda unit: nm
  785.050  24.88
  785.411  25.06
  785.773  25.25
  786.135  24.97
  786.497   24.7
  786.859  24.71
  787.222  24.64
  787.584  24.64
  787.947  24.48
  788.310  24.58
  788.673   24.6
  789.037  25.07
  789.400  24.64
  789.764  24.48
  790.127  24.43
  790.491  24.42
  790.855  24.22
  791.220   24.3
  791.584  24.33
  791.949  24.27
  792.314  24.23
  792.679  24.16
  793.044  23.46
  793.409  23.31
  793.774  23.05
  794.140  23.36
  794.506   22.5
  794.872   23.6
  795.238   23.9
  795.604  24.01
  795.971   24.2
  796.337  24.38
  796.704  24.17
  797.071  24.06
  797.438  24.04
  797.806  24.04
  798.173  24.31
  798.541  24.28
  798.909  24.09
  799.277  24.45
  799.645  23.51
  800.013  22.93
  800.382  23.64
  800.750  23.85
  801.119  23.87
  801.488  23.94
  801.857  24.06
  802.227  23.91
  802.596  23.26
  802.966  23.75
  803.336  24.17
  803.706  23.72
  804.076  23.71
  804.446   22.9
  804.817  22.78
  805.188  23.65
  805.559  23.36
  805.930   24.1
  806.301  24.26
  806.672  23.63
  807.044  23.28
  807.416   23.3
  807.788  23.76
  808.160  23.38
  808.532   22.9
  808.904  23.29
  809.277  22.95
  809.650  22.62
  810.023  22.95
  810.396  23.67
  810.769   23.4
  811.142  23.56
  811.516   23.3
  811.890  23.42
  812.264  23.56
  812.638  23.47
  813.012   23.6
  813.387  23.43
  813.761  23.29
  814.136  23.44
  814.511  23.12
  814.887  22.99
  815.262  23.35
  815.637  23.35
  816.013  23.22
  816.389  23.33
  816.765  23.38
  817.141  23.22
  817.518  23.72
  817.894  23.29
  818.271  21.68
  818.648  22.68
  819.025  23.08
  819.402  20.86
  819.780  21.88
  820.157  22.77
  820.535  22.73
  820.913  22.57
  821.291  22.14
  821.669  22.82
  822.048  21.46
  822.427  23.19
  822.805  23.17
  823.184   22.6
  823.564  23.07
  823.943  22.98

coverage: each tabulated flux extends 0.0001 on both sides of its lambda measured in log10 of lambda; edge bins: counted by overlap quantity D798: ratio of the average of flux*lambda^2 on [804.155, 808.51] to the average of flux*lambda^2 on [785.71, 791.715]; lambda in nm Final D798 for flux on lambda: 1.00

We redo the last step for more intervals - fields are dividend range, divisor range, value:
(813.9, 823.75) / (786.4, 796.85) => 1.01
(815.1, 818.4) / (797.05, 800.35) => 1.01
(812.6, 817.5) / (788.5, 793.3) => 1.02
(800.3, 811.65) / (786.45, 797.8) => 1.01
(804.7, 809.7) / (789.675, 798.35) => 1.01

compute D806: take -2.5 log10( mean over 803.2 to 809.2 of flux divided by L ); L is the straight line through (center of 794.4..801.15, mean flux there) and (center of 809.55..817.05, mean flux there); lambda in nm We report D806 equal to 0.00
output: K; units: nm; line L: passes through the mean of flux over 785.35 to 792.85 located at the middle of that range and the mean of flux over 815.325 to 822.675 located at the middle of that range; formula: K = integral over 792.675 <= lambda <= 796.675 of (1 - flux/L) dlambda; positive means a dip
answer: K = 0.10 nm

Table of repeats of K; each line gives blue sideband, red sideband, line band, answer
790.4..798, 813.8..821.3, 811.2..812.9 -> -0.03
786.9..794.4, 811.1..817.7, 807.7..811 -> 0.05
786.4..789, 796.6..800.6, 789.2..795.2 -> 0.11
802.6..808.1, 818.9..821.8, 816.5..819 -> -0.05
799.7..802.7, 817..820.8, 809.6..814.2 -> -0.07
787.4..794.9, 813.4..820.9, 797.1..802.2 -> -0.04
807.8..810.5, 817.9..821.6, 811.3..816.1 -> -0.12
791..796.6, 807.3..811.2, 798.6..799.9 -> -0.02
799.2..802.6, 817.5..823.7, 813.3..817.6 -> -0.09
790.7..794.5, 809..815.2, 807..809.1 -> 0.01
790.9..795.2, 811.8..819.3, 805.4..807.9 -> -0.03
